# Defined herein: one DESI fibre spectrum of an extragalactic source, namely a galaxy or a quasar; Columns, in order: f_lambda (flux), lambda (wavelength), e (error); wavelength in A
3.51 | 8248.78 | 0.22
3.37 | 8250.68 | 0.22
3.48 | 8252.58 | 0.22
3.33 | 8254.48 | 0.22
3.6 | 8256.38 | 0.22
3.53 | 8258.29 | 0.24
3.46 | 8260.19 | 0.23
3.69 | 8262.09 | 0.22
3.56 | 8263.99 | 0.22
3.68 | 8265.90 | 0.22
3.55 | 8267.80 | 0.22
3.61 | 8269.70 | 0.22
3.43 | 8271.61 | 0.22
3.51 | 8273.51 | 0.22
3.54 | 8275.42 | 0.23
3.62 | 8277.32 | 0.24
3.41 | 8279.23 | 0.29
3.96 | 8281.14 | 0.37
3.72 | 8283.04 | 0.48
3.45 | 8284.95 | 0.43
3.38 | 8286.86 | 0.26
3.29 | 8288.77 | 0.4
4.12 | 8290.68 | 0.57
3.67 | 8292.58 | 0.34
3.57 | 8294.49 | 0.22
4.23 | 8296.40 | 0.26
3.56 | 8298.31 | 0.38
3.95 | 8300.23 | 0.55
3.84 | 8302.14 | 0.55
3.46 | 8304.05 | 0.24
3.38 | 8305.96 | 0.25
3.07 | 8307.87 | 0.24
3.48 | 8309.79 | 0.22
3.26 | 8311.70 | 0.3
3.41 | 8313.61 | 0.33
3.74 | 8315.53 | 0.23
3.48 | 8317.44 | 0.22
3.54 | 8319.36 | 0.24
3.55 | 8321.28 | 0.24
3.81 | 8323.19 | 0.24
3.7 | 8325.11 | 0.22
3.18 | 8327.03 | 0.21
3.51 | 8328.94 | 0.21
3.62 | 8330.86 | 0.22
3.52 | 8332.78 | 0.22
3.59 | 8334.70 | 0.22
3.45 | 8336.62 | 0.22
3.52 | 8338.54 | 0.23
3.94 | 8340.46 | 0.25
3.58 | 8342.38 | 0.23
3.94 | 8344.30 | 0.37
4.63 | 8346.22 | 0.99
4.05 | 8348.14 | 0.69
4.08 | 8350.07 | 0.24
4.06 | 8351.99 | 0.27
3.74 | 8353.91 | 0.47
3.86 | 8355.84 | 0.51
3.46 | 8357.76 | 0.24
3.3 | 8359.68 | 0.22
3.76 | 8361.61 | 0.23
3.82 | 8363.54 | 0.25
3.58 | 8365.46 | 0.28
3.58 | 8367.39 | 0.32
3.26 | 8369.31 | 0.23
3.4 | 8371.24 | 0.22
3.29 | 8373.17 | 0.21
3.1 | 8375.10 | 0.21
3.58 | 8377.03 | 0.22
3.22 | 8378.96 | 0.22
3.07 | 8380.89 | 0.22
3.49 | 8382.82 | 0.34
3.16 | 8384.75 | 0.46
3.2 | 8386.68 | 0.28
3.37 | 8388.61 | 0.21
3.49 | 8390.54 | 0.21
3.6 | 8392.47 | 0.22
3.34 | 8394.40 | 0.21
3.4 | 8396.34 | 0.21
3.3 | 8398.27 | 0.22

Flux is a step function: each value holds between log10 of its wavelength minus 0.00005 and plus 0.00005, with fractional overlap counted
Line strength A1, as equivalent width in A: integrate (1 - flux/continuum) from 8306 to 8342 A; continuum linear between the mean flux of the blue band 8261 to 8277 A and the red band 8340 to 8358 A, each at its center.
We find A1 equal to 3.0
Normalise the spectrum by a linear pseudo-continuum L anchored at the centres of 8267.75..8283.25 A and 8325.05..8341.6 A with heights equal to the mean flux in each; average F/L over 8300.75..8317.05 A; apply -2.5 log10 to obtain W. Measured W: 0.03 mag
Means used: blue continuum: 3.59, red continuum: 3.55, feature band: 3.47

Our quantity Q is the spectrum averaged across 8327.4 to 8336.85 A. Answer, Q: 3.52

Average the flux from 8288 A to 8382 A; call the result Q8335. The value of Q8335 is 3.61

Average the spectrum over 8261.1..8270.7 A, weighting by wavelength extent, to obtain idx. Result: 3.62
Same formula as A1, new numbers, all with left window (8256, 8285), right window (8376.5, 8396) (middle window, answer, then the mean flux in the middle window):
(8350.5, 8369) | -1.5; 3.68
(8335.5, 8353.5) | -2.5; 3.91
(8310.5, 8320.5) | 0.0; 3.49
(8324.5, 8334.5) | -0.1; 3.51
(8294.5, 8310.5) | -0.5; 3.62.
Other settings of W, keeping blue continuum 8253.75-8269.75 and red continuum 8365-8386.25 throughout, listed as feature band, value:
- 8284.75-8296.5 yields -0.05 mag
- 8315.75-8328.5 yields -0.04 mag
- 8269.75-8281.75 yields -0.01 mag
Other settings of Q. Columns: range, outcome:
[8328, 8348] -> 3.74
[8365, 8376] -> 3.36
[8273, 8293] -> 3.61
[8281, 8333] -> 3.58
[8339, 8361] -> 3.87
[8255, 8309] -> 3.6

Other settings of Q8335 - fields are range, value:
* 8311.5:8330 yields 3.53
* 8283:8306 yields 3.67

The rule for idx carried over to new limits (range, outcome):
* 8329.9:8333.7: 3.57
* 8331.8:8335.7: 3.55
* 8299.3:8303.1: 3.9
